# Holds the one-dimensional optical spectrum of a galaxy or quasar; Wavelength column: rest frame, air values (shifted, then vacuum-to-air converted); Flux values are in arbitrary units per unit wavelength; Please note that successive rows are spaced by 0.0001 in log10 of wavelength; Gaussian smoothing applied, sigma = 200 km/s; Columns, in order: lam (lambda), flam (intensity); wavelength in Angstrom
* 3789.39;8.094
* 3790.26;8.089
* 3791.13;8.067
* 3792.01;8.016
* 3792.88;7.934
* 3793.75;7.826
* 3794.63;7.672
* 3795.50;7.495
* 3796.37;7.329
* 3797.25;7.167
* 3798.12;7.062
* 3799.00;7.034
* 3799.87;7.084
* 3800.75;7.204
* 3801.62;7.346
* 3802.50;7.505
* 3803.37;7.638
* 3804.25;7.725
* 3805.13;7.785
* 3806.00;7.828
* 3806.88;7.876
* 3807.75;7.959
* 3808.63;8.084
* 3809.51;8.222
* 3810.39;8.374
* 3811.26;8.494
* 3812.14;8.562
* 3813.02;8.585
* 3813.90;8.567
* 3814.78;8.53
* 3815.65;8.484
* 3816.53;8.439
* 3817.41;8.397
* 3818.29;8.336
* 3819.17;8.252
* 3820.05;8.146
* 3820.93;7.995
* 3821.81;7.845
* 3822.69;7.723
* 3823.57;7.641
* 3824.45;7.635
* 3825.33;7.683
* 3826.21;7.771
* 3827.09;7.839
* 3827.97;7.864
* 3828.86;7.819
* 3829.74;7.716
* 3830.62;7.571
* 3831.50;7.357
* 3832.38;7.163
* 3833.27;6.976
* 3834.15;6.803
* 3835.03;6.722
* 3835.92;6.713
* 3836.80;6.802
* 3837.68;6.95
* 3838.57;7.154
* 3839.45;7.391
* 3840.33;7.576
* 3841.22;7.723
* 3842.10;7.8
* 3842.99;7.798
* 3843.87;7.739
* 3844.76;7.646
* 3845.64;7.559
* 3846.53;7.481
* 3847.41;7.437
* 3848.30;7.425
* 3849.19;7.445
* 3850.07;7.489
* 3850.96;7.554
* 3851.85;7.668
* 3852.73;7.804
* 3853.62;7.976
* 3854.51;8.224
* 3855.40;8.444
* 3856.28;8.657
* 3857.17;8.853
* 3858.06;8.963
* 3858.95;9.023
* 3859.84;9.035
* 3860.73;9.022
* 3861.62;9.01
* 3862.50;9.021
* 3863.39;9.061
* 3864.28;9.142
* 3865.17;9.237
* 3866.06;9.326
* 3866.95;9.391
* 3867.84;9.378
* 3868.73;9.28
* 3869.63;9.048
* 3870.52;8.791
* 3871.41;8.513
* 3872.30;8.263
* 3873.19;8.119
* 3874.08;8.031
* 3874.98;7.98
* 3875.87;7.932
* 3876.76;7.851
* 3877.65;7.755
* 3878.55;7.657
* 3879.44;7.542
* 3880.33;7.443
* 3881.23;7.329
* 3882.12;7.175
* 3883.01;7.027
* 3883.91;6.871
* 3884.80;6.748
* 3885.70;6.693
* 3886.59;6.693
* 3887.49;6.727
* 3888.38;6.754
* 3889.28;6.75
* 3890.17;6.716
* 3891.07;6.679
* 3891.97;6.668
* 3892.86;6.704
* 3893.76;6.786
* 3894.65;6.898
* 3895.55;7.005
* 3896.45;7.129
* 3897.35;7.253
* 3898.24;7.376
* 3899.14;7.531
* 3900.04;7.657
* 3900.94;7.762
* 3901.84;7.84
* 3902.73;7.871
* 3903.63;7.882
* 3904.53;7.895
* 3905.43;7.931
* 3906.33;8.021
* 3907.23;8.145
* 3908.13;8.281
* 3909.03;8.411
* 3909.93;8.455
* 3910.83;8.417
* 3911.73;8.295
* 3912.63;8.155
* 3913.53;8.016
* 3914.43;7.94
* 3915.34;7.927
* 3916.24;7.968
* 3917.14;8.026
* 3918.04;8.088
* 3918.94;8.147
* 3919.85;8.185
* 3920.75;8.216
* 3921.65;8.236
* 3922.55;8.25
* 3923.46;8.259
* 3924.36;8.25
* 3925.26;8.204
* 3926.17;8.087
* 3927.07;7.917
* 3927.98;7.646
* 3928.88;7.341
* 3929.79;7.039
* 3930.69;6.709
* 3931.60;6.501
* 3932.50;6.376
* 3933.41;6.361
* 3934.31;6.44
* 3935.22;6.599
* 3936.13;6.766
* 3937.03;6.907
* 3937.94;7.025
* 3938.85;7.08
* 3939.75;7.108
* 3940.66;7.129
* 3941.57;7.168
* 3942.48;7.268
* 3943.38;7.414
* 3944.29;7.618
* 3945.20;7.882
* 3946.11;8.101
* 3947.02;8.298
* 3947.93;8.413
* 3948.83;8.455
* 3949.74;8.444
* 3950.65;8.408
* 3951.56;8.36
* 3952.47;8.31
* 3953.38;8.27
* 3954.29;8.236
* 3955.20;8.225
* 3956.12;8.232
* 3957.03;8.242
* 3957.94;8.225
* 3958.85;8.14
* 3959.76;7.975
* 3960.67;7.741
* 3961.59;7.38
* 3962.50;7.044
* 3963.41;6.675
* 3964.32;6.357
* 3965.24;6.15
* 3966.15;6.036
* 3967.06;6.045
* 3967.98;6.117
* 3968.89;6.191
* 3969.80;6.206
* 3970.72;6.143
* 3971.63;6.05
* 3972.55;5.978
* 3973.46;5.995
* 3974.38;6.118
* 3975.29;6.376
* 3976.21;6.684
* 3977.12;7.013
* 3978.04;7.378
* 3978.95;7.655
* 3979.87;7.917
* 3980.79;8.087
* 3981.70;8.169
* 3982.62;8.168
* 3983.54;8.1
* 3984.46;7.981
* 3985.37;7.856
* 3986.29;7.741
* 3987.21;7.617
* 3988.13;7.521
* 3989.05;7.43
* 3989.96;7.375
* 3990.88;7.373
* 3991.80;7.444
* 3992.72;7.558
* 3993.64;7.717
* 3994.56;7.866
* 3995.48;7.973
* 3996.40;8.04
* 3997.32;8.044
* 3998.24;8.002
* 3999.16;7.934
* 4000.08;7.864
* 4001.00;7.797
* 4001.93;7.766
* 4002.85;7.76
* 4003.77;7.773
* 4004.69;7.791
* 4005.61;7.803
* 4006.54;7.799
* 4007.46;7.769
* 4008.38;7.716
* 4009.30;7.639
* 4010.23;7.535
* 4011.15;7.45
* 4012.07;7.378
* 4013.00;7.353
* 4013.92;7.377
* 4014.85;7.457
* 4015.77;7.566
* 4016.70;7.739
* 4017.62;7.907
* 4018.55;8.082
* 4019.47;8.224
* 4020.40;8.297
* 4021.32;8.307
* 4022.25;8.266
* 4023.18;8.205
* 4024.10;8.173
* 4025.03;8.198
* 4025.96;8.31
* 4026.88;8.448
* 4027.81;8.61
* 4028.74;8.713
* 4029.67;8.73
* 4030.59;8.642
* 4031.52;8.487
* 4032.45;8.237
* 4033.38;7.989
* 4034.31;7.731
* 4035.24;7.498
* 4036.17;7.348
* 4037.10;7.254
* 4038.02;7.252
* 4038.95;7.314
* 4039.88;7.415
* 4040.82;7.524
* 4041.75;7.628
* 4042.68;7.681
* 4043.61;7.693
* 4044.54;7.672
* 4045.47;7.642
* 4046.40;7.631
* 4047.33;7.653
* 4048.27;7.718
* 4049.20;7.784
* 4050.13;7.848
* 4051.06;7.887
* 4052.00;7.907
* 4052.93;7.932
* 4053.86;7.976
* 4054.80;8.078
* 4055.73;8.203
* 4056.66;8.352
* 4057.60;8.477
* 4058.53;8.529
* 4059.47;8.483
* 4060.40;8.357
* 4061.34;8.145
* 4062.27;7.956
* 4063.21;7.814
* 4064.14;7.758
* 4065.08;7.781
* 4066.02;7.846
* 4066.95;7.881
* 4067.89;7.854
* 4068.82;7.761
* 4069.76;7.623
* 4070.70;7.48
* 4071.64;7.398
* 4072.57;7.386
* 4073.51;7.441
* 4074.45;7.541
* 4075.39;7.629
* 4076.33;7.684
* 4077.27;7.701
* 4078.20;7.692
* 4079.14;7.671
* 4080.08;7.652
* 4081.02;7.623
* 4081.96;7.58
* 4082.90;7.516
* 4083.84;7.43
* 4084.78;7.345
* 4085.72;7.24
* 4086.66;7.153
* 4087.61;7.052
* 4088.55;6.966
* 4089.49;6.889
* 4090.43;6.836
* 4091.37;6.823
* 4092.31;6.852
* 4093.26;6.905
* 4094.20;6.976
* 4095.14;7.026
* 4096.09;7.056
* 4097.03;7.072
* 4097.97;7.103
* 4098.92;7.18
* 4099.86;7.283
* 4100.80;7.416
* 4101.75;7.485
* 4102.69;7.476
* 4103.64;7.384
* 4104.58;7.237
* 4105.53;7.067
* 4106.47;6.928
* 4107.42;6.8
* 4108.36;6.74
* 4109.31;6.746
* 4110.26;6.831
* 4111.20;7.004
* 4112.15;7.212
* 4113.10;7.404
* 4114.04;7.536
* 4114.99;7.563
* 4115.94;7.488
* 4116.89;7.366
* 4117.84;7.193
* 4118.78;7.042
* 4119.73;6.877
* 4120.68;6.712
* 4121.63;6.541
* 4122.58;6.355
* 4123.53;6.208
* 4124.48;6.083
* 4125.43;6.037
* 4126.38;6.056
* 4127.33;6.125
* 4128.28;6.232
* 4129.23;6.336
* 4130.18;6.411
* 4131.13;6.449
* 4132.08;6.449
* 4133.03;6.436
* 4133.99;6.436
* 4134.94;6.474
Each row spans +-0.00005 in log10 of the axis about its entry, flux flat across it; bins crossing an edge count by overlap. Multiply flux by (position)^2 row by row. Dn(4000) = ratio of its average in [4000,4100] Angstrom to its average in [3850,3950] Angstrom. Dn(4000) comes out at 1.07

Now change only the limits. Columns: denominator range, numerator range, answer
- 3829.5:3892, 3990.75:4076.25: 1.10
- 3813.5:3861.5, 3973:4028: 1.07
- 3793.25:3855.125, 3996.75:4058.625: 1.14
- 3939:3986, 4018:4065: 1.12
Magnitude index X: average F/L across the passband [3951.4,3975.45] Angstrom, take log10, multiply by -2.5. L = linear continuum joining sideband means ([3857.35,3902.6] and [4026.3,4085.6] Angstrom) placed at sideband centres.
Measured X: 0.11 mag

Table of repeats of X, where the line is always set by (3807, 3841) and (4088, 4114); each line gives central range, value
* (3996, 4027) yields -0.081 mag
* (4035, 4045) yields -0.037 mag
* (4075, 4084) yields -0.073 mag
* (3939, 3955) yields -0.064 mag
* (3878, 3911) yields 0.035 mag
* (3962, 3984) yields 0.096 mag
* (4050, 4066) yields -0.128 mag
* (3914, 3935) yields -0.016 mag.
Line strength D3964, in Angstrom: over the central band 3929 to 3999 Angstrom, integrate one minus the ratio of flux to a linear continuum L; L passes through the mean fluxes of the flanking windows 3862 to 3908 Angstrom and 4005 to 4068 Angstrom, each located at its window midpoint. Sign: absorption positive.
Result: 4.3 Angstrom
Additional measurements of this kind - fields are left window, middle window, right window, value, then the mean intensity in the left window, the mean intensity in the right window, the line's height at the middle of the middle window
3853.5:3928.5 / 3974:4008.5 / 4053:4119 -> 0.2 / 7.97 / 7.46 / 7.71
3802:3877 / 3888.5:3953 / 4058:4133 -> 1.3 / 8.06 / 7.21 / 7.79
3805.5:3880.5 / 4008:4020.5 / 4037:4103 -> 0.0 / 8.06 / 7.58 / 7.69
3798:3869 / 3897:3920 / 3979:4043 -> -0.2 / 7.98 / 7.85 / 7.92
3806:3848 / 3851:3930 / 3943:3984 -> -3.7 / 7.77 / 7.4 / 7.6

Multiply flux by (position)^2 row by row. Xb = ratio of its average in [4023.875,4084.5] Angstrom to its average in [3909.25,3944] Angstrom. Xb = 1.10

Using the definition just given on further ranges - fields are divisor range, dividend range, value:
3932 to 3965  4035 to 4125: 1.05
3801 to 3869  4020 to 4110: 1.07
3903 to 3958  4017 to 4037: 1.10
